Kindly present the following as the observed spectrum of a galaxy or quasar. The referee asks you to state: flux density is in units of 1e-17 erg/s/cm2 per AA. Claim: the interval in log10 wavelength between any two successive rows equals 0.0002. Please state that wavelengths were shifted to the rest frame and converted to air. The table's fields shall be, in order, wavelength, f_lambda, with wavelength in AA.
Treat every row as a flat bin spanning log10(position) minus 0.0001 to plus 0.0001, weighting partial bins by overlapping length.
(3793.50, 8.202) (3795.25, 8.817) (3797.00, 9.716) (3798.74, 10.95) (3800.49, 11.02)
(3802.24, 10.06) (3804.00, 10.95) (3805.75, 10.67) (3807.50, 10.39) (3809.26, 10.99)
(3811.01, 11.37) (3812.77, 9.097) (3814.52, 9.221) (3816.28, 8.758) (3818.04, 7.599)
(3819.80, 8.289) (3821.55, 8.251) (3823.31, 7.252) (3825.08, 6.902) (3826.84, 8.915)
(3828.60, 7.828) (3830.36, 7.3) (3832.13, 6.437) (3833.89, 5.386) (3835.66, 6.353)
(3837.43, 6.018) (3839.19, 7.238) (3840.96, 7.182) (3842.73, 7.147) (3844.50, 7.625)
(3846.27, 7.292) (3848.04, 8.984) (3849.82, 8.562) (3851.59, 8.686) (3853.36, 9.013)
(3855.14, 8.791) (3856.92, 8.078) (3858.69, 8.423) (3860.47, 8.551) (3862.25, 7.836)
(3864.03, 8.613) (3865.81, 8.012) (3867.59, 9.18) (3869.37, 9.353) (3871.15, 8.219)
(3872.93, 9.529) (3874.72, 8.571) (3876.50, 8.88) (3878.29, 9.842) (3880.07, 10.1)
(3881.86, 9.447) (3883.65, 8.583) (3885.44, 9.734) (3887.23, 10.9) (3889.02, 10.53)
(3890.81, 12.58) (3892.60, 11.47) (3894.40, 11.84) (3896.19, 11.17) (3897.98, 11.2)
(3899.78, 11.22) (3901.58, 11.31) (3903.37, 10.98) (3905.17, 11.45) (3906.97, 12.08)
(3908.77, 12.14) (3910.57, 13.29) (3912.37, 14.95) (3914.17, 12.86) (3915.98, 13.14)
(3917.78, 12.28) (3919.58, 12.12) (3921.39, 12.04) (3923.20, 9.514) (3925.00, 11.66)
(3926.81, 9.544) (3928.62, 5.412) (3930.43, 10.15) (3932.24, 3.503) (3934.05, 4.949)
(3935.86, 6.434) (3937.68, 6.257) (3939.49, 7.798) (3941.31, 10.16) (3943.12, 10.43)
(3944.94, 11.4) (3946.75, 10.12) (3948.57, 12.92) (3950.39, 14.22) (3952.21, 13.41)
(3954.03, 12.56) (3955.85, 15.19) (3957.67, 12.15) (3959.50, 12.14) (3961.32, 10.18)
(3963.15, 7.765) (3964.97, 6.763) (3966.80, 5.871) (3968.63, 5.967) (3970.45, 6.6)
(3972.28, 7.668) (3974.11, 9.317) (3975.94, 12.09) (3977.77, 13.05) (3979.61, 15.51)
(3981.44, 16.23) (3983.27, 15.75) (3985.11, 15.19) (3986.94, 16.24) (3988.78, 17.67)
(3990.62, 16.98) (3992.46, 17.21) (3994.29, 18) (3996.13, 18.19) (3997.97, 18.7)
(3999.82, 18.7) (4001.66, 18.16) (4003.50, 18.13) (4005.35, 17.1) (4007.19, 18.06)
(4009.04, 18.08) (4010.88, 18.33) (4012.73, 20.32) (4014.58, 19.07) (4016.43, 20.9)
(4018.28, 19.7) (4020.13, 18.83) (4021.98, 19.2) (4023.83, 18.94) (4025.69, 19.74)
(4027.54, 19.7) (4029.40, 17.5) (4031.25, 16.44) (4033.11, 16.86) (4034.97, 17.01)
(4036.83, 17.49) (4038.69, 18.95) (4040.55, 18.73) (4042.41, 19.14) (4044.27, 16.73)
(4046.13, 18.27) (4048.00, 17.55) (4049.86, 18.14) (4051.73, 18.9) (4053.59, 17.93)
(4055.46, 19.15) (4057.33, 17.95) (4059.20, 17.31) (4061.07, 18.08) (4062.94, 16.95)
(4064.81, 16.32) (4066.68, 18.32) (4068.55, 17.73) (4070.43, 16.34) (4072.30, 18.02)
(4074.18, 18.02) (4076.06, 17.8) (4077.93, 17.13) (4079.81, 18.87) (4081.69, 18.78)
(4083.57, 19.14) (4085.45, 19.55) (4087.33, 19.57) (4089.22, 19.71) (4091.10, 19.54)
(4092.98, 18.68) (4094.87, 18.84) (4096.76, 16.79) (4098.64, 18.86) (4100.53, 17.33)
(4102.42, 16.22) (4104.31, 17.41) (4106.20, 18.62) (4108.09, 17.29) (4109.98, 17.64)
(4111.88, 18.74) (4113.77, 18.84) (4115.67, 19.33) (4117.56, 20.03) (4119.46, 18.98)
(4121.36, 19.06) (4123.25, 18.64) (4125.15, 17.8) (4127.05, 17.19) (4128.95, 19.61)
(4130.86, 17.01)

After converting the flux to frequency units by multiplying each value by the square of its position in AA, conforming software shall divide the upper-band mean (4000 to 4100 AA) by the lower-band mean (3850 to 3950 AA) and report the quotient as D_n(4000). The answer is 2.0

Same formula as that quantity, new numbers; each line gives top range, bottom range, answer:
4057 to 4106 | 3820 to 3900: 2.31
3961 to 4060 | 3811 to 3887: 2.14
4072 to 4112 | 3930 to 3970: 2.06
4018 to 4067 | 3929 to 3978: 1.99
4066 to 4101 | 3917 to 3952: 2.06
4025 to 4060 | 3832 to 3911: 2.11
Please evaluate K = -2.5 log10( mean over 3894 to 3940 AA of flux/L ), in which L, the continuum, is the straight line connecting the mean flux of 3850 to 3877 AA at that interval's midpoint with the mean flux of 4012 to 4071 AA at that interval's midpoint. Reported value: 0.10 mag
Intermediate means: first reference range 8.65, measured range 10.4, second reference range 18.3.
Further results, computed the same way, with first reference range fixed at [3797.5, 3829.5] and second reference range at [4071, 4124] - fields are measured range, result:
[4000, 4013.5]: -0.177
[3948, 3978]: 0.334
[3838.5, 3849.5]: 0.331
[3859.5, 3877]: 0.270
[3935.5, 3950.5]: 0.343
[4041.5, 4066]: -0.051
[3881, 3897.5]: 0.105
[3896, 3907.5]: 0.080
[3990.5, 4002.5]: -0.185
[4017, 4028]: -0.205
